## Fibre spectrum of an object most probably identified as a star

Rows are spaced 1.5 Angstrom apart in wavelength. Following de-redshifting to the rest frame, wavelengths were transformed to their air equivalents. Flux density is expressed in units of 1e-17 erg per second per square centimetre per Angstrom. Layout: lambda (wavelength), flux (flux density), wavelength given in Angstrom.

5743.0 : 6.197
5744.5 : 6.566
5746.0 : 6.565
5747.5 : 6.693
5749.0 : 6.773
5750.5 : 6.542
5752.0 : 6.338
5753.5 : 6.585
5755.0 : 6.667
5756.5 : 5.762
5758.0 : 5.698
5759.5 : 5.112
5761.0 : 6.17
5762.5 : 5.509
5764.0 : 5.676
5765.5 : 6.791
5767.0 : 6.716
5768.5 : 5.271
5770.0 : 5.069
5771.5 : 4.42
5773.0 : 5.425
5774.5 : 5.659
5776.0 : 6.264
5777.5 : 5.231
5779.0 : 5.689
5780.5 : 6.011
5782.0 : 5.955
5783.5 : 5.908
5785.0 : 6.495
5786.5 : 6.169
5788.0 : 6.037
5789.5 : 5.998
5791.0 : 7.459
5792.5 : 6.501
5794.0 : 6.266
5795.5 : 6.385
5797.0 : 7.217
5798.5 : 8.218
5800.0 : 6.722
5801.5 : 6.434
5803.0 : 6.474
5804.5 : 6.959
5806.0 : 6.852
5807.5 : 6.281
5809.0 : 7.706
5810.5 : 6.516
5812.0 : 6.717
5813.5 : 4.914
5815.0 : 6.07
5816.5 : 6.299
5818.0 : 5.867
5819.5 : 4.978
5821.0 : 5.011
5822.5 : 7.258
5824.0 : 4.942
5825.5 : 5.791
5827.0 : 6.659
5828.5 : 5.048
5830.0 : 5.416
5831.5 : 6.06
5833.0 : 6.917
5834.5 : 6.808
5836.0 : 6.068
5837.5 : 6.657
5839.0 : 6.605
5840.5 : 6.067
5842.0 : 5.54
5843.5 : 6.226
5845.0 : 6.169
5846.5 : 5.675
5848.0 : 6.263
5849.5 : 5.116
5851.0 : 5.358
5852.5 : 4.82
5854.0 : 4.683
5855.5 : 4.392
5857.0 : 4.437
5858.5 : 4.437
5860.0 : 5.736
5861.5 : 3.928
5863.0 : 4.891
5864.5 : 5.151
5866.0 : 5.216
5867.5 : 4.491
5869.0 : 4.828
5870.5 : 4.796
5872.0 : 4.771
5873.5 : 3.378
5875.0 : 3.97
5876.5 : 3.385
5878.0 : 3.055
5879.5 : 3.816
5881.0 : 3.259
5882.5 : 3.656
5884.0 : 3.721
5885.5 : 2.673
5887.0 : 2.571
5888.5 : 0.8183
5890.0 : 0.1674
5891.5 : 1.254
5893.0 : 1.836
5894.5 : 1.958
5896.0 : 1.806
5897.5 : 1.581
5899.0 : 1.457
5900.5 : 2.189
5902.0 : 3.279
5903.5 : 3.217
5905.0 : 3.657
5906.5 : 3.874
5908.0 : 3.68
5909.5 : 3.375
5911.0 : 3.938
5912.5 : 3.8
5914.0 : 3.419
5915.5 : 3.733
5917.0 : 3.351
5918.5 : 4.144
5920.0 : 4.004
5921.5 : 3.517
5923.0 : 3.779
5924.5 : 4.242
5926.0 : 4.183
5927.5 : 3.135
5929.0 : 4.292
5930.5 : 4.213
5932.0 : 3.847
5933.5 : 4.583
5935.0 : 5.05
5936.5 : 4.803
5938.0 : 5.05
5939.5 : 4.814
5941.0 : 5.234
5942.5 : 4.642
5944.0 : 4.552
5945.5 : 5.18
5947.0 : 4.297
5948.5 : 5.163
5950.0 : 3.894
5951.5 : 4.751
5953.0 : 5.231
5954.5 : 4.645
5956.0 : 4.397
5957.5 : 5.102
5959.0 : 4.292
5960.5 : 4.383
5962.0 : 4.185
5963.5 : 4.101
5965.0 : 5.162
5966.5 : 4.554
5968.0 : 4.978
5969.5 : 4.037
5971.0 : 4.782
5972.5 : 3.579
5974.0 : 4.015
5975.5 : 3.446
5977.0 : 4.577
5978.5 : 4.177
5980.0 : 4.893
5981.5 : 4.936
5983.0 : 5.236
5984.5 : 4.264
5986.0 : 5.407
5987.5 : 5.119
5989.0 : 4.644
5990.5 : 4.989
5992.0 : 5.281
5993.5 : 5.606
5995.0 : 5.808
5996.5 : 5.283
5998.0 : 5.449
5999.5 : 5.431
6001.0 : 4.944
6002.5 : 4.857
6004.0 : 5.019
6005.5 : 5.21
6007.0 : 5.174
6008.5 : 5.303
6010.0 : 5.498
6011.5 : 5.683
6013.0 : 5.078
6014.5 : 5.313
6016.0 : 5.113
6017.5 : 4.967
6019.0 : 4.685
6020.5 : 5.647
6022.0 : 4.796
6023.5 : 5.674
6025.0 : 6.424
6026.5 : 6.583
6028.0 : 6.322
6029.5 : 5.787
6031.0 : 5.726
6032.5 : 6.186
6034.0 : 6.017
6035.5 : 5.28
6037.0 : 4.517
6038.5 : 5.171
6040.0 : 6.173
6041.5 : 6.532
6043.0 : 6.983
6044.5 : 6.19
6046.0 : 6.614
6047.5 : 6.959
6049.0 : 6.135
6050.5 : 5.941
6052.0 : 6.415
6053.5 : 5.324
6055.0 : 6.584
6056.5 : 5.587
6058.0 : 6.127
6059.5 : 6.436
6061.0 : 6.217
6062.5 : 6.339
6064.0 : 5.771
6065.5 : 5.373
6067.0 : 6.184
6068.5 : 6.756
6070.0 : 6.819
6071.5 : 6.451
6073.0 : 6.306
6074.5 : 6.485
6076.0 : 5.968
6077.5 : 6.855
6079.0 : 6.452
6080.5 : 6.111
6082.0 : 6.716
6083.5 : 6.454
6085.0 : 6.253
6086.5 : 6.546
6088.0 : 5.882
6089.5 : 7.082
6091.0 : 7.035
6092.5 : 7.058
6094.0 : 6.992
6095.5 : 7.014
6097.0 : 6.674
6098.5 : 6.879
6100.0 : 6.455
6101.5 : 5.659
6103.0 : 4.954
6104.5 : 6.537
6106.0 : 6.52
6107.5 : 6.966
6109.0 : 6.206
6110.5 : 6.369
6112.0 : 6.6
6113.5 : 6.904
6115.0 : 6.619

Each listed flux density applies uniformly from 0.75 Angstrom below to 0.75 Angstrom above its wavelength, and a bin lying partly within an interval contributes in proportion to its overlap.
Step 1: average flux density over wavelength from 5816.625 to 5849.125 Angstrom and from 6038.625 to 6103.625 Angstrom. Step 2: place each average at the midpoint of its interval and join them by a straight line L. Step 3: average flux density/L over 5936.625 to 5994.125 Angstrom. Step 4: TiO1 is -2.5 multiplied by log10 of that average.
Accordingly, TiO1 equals 0.307 mag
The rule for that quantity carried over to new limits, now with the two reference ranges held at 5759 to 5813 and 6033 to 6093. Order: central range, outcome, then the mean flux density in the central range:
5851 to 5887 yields 0.42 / 4.23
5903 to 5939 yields 0.49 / 3.96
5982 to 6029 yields 0.17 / 5.32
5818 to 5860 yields 0.10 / 5.69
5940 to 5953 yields 0.30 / 4.75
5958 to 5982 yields 0.38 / 4.38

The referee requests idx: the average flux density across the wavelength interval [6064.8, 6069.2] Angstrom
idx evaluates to 6.11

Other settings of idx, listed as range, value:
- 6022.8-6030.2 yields 6.16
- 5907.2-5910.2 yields 3.54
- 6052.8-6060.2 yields 6.01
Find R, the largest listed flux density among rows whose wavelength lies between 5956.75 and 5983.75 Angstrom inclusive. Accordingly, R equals 5.236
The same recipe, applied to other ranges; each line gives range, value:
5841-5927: 6.263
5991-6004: 5.808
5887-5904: 3.279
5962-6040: 6.583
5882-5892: 3.721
